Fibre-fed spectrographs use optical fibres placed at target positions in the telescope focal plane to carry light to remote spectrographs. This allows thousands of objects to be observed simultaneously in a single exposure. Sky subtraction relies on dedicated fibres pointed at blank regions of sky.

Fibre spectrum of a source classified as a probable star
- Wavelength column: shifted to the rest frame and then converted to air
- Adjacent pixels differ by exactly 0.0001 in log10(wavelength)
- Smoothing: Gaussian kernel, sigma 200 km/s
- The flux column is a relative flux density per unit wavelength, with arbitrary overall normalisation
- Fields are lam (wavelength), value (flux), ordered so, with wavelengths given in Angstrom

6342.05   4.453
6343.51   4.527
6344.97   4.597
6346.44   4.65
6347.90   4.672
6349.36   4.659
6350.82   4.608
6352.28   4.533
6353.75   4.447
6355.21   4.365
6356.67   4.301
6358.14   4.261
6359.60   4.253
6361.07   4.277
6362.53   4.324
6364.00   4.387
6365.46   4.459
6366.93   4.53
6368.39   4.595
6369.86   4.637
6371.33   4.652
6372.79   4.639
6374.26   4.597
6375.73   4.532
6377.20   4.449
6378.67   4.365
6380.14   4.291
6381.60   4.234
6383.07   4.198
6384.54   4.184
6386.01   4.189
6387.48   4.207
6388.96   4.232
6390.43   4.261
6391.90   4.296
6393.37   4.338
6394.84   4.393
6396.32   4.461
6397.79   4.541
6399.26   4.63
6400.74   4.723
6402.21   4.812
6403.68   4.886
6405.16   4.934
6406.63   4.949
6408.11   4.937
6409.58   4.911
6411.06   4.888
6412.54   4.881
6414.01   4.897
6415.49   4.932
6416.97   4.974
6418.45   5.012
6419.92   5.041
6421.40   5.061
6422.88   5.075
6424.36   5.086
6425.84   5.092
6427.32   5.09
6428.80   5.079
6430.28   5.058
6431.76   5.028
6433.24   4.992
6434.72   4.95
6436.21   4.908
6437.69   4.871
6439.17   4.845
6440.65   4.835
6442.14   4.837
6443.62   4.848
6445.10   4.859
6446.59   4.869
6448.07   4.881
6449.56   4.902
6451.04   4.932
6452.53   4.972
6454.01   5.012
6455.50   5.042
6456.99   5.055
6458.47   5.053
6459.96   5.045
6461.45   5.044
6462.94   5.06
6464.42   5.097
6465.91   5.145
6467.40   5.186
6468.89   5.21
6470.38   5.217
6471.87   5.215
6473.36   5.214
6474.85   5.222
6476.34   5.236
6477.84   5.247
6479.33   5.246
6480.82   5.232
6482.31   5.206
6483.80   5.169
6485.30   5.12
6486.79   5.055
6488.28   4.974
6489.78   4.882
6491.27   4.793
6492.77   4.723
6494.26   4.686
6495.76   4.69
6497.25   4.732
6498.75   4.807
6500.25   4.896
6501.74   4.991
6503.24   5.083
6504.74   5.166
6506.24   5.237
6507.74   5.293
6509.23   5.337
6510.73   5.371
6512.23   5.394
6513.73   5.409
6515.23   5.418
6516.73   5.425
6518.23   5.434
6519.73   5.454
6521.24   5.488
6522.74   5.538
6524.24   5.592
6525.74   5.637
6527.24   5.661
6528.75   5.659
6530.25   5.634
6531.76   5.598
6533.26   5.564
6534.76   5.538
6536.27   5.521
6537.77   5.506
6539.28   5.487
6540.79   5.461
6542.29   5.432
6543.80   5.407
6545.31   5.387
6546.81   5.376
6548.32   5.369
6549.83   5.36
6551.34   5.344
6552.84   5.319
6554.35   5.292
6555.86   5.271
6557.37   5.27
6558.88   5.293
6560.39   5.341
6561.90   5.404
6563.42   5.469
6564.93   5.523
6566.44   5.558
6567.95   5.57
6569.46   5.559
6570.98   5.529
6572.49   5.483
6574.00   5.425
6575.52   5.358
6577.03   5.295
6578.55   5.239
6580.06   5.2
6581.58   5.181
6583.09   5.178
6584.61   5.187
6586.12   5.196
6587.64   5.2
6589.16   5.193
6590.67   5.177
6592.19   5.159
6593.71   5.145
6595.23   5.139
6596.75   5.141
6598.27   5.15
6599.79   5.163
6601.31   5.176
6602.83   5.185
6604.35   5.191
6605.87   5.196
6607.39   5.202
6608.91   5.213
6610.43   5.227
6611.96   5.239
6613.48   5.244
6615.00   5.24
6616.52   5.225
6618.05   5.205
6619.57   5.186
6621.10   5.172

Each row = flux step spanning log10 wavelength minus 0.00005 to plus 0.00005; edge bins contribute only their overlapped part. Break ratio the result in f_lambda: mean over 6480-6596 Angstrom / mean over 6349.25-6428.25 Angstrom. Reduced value 1.15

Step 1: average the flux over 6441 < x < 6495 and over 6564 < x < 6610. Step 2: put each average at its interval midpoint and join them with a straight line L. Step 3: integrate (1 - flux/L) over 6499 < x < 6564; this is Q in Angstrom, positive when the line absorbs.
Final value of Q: -2.9 Angstrom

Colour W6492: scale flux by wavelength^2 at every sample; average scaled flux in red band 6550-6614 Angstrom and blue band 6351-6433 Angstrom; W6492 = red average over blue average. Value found 1.2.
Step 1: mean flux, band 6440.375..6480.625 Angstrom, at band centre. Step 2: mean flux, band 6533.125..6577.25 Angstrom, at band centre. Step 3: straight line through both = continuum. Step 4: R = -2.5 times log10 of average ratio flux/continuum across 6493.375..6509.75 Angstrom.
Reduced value 0.05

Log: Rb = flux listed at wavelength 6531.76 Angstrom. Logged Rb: 5.598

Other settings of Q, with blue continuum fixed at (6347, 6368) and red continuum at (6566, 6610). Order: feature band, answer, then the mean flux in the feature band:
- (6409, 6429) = -1.46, 5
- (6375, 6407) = 0.75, 4.45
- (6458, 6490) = -1.92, 5.14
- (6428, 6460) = -1.35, 4.95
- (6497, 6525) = -1.63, 5.28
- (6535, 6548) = -0.90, 5.45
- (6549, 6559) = -0.33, 5.31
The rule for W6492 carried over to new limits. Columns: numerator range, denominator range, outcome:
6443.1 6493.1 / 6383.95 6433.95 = 1.08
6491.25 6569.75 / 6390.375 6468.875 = 1.12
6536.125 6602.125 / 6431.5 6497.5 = 1.10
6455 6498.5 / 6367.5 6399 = 1.18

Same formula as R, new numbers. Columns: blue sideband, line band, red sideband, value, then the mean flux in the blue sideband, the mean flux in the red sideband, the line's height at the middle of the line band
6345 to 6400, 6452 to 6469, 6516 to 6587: -0.034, 4.42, 5.42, 4.92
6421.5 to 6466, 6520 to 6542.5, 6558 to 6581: -0.055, 4.98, 5.41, 5.28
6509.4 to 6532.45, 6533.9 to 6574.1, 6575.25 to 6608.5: -0.013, 5.51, 5.19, 5.36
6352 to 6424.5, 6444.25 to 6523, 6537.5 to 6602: -0.030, 4.58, 5.32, 4.97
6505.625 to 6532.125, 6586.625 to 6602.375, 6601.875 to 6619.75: 0.020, 5.48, 5.21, 5.26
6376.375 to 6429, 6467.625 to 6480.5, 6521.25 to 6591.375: -0.044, 4.68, 5.41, 5.02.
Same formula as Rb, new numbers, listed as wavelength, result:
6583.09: 5.178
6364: 4.387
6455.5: 5.042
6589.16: 5.193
